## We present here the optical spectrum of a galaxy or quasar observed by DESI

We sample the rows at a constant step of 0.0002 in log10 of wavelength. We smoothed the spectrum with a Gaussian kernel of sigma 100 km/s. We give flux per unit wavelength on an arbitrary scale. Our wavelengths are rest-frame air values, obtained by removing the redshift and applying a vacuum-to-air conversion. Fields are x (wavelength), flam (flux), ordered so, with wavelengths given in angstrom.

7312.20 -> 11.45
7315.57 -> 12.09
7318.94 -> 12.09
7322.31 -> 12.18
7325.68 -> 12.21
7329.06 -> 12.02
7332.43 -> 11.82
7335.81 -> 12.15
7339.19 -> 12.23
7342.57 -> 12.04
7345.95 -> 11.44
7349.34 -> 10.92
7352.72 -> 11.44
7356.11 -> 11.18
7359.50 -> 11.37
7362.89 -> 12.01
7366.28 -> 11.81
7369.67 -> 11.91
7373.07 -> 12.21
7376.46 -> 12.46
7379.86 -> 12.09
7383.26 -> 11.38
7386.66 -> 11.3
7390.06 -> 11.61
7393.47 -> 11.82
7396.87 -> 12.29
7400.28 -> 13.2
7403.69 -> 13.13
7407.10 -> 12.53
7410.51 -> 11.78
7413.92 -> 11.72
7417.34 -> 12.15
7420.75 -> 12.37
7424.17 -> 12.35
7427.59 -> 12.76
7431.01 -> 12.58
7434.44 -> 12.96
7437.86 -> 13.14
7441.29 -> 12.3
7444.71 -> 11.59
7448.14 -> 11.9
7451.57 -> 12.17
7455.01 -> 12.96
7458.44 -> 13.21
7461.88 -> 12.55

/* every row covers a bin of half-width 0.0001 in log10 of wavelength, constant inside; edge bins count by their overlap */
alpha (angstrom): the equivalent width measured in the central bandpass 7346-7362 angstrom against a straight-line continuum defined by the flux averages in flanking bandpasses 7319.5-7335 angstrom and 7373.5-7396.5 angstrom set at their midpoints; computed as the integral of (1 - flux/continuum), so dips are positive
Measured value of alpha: 0.9 angstrom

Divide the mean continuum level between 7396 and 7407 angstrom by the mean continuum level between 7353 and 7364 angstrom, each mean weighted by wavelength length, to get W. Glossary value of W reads 1.1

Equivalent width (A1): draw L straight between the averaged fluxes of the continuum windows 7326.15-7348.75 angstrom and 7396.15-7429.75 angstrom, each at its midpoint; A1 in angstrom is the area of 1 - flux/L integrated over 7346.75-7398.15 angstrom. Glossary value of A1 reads 1.9 angstrom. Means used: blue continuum 11.9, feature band 11.7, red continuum 12.4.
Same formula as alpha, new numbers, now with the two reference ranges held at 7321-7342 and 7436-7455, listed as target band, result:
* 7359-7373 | 0.34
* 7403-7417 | 0.02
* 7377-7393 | 0.67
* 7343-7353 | 0.65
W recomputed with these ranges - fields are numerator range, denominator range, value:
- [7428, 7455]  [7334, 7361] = 1.07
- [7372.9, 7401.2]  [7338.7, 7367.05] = 1.04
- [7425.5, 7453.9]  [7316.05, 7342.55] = 1.03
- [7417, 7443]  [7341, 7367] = 1.09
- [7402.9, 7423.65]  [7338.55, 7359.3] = 1.07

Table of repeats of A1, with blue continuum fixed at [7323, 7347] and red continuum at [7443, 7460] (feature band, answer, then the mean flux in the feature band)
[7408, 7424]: 0.2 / 12.1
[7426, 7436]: -0.4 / 12.8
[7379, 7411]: 0.2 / 12.1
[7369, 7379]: -0.1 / 12.2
